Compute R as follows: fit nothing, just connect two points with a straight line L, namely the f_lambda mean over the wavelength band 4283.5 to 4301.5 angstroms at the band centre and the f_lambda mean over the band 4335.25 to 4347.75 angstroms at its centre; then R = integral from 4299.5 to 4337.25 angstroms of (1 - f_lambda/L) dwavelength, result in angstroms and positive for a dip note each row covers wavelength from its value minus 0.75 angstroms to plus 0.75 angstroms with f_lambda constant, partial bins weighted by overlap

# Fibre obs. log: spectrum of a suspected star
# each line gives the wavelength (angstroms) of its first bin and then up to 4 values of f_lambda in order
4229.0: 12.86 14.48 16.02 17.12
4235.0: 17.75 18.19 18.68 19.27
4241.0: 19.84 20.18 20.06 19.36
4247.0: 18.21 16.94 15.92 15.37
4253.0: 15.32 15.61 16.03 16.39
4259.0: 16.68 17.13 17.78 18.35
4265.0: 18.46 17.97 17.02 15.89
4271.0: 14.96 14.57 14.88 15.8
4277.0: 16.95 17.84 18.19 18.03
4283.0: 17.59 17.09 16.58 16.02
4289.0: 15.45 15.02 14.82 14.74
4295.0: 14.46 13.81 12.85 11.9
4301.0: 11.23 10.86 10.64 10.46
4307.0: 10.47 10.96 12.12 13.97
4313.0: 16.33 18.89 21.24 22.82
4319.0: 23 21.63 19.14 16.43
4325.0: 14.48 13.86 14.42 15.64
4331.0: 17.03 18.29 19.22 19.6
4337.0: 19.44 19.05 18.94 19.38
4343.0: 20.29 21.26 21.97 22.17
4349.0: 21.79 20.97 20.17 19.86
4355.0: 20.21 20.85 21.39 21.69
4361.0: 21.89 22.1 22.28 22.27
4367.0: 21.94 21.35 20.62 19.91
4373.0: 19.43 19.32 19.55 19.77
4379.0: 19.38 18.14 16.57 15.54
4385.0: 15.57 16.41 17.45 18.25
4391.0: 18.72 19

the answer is 3.6 angstroms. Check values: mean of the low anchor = 14.6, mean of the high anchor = 20.2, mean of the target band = 16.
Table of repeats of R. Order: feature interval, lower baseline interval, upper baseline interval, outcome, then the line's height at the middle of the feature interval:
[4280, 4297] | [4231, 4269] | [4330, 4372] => 2.51 angstroms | 18.7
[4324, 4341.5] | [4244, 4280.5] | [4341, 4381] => 2.05 angstroms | 19.6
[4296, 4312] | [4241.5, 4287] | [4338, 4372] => 6.04 angstroms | 18.8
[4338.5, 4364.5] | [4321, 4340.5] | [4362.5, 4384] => -3.29 angstroms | 18.6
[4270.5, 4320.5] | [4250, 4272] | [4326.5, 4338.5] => 4.84 angstroms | 17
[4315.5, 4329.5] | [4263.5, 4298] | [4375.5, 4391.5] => -1.31 angstroms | 16.8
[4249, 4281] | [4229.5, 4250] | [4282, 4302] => -0.29 angstroms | 16.4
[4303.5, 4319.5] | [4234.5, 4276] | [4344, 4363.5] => 3.35 angstroms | 19.5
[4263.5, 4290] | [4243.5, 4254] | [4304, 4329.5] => 0.07 angstroms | 16.7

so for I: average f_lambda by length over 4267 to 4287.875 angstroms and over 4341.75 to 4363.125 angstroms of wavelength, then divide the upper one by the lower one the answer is 1.28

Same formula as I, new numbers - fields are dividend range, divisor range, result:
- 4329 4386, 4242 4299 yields 1.20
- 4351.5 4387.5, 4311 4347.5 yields 1.06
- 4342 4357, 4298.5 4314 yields 1.74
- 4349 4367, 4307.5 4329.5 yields 1.26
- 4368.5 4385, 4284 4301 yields 1.29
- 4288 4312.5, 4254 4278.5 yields 0.77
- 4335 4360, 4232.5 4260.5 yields 1.17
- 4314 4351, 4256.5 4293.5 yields 1.16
